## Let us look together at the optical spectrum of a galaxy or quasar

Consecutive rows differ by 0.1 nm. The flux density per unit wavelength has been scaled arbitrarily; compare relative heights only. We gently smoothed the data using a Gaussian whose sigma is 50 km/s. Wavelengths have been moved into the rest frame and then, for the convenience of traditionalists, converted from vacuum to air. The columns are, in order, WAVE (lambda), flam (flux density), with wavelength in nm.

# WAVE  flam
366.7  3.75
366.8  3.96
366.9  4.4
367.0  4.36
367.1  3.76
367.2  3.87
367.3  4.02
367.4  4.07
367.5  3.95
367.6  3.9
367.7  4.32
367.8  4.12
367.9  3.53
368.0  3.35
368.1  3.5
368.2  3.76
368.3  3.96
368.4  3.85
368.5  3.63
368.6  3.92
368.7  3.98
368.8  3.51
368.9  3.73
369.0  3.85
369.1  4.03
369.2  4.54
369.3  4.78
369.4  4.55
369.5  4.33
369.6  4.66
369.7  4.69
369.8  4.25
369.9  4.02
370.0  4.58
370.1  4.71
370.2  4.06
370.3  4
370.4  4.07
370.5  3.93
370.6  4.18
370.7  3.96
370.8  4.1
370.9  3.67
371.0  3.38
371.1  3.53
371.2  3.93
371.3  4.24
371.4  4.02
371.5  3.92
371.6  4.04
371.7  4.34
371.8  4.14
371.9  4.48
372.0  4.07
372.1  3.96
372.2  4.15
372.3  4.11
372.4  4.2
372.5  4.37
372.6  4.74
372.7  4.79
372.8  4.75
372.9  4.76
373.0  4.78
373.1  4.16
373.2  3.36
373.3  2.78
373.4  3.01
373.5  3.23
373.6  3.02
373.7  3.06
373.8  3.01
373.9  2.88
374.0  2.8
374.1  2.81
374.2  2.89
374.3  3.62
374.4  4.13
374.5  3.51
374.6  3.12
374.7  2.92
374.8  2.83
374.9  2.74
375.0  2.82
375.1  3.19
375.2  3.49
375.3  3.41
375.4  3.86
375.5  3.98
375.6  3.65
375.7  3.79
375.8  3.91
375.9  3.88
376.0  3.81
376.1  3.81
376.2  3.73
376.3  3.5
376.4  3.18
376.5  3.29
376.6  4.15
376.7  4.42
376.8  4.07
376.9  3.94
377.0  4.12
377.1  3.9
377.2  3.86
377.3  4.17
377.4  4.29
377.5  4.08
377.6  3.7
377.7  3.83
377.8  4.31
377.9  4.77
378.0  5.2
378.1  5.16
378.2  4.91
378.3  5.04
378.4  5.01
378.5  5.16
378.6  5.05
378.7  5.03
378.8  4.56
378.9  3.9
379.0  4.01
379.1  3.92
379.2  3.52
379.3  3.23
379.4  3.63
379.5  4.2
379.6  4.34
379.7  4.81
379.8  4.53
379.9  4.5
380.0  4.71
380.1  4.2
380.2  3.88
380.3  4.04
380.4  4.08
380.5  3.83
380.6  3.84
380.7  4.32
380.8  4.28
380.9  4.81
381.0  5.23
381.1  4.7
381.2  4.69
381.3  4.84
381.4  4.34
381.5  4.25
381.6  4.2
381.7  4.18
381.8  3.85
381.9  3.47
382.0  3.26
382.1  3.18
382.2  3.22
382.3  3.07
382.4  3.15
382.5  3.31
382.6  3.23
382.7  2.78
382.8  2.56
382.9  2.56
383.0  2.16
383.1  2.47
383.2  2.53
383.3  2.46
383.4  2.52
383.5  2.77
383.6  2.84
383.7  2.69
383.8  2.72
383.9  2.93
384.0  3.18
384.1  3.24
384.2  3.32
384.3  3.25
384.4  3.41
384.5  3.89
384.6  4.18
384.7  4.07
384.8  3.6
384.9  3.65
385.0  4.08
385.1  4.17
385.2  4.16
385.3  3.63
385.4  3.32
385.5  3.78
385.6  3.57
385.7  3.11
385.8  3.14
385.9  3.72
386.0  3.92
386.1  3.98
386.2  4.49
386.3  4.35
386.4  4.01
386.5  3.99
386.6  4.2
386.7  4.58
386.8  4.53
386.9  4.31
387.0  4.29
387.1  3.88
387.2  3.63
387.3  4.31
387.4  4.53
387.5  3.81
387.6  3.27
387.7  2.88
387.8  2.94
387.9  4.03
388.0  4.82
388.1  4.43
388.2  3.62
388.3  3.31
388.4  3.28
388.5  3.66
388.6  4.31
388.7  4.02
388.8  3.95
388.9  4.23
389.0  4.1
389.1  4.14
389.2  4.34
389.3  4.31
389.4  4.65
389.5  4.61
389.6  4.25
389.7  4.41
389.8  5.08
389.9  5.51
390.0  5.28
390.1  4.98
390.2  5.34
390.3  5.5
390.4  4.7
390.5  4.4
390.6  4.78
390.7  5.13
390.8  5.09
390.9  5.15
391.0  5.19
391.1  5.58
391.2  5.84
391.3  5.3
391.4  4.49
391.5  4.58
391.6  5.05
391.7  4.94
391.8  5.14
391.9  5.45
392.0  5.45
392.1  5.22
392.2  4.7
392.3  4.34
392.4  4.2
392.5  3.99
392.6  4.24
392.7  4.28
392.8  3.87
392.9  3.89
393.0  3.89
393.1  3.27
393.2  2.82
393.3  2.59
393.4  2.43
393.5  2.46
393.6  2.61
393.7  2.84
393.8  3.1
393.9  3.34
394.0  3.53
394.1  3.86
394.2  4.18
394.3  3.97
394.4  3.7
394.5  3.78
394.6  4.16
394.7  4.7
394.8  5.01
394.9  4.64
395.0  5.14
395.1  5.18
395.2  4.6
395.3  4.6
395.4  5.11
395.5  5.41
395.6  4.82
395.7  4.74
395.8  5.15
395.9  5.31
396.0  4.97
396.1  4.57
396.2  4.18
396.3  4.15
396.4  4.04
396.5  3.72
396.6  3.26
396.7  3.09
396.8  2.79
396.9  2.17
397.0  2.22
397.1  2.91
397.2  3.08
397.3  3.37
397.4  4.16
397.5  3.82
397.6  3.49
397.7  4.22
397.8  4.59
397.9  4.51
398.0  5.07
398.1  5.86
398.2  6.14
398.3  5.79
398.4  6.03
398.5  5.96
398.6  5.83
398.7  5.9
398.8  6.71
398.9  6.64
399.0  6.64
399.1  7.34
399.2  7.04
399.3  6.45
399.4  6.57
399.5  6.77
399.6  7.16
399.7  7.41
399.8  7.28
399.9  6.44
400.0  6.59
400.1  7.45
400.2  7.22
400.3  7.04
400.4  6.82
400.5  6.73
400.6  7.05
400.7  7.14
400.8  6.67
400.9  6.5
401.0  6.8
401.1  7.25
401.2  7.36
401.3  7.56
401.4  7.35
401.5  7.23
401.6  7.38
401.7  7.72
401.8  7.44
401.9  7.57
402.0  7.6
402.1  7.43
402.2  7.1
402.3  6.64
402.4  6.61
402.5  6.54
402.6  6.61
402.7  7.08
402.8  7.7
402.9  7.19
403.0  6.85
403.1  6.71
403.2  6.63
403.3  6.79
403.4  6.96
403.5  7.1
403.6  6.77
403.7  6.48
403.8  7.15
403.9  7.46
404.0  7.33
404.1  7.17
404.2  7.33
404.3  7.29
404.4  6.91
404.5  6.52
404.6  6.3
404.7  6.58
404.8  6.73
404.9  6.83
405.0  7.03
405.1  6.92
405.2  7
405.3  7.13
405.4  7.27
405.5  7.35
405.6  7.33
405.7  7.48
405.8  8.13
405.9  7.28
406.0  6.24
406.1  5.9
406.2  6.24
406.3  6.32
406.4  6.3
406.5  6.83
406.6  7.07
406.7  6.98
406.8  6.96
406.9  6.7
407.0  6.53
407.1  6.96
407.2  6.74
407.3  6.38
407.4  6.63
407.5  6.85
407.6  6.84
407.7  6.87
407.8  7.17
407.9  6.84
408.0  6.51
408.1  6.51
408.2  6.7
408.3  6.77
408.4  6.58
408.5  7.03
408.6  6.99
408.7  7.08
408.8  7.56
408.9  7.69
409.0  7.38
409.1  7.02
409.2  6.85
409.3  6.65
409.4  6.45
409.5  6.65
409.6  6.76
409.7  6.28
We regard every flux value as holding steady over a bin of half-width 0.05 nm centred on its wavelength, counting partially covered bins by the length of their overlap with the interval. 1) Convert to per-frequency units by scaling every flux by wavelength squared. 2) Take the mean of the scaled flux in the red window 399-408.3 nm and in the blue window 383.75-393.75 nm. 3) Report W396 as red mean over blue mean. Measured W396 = 1.8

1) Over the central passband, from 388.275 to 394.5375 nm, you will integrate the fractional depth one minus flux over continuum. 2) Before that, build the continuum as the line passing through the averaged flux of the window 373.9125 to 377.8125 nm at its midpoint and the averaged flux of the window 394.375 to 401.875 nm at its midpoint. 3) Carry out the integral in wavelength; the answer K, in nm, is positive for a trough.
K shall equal 0.80 nm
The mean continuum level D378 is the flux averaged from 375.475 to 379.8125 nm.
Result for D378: 4.16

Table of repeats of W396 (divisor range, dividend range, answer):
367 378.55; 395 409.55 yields 1.87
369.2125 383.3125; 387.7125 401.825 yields 1.39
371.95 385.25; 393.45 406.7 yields 1.75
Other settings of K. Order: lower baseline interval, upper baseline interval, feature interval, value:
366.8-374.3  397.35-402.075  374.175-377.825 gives 0.619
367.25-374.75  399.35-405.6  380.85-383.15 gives 0.624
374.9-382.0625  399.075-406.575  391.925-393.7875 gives 0.663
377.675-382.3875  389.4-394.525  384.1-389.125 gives 0.528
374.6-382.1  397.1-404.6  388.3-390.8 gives 0.365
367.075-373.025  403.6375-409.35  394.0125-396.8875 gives 0.811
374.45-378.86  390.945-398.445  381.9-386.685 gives 0.852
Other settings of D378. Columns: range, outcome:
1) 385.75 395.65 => 4.28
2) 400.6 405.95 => 7.08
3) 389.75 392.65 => 4.99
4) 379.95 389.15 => 3.72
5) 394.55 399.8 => 4.97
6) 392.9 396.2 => 4.08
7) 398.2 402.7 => 6.89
